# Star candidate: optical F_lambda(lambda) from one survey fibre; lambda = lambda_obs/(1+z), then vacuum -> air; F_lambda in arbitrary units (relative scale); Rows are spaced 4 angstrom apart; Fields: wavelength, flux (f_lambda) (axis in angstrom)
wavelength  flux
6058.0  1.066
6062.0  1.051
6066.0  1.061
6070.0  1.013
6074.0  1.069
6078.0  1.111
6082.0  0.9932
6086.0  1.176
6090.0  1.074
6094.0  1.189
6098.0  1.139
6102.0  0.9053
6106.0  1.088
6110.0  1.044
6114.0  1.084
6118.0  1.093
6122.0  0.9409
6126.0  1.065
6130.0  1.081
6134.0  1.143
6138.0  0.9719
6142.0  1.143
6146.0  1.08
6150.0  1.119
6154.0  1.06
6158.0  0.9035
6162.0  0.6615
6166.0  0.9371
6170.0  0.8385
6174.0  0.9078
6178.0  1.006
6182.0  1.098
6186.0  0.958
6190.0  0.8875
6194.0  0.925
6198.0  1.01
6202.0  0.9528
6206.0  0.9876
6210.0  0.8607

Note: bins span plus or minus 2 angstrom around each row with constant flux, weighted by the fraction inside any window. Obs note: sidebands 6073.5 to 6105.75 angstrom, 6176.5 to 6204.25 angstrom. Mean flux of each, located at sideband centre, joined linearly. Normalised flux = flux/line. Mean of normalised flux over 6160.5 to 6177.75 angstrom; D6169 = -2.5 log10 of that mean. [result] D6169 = 0.16 mag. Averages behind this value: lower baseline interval 1.08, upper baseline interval 0.976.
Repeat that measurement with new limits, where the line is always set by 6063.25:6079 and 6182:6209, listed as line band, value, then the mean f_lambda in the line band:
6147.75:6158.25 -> -0.06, 1.05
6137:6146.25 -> -0.07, 1.07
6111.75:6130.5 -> -0.03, 1.05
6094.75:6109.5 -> -0.02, 1.06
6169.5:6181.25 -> 0.03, 0.947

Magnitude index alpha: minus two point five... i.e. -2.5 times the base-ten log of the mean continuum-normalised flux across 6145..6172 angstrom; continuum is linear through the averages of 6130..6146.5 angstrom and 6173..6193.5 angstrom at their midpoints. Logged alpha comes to 0.11 mag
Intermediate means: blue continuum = 1.08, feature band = 0.938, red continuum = 0.971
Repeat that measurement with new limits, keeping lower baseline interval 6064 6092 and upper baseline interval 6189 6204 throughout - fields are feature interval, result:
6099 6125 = 0.00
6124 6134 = -0.07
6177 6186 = -0.08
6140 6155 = -0.11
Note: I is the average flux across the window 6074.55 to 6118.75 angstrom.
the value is 1.08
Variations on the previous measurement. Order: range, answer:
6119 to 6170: 1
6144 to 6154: 1.09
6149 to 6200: 0.944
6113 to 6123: 1.04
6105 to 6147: 1.07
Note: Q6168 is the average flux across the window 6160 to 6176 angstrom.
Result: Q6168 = 0.836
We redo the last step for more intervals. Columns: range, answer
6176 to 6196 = 0.975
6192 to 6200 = 0.968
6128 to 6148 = 1.08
